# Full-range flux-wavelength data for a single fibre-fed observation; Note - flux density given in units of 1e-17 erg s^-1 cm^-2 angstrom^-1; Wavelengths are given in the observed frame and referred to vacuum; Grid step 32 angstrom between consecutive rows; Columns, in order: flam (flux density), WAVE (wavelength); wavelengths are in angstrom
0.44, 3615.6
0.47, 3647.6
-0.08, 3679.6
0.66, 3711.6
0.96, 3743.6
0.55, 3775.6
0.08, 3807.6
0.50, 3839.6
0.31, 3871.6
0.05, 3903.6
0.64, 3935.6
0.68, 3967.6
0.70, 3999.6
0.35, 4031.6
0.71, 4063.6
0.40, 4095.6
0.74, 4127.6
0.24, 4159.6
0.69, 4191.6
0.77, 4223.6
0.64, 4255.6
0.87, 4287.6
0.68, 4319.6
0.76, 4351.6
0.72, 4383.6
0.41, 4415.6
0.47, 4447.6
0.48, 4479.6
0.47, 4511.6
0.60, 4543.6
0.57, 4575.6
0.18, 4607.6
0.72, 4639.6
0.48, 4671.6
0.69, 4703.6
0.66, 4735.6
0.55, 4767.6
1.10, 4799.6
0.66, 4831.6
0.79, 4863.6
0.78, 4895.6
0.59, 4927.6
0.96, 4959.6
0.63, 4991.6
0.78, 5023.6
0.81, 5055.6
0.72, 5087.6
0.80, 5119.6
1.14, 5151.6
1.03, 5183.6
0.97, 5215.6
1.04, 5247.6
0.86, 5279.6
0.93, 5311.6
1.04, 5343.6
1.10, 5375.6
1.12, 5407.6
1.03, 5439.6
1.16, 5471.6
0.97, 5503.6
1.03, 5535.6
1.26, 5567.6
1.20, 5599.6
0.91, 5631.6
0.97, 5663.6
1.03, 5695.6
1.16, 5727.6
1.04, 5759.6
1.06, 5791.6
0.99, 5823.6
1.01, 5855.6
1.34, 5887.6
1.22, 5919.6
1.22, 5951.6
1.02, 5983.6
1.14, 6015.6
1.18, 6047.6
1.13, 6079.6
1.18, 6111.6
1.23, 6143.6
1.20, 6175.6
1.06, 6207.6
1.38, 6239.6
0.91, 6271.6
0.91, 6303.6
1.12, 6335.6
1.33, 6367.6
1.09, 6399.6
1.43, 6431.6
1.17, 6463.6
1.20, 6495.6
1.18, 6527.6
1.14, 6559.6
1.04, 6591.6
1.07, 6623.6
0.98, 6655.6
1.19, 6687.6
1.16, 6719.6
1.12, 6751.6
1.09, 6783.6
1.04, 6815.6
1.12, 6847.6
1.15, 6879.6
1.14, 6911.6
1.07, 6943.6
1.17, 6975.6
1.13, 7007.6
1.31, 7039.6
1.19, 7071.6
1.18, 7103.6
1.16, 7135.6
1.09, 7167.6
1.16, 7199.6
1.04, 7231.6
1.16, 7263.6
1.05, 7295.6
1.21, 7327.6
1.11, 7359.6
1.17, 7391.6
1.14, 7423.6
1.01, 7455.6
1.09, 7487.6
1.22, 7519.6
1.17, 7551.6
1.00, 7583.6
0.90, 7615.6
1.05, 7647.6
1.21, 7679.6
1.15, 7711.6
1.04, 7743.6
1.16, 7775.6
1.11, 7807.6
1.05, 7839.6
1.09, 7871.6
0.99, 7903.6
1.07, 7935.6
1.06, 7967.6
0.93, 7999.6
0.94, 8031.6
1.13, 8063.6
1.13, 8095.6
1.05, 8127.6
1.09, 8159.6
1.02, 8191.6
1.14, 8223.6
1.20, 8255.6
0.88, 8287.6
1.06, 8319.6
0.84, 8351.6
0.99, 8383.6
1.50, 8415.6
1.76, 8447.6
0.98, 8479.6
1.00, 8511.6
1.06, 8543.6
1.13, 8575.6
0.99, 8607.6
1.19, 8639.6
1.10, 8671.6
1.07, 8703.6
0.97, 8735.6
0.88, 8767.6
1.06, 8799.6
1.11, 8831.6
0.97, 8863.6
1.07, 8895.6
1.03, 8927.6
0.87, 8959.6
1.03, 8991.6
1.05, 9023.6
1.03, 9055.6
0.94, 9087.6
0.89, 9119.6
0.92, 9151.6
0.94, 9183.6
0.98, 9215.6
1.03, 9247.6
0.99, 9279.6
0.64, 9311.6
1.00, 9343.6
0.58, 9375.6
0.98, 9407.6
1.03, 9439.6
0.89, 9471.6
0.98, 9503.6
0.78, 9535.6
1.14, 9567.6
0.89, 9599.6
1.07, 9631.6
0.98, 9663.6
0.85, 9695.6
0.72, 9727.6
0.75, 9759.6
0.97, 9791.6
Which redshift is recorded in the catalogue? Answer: 0.28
